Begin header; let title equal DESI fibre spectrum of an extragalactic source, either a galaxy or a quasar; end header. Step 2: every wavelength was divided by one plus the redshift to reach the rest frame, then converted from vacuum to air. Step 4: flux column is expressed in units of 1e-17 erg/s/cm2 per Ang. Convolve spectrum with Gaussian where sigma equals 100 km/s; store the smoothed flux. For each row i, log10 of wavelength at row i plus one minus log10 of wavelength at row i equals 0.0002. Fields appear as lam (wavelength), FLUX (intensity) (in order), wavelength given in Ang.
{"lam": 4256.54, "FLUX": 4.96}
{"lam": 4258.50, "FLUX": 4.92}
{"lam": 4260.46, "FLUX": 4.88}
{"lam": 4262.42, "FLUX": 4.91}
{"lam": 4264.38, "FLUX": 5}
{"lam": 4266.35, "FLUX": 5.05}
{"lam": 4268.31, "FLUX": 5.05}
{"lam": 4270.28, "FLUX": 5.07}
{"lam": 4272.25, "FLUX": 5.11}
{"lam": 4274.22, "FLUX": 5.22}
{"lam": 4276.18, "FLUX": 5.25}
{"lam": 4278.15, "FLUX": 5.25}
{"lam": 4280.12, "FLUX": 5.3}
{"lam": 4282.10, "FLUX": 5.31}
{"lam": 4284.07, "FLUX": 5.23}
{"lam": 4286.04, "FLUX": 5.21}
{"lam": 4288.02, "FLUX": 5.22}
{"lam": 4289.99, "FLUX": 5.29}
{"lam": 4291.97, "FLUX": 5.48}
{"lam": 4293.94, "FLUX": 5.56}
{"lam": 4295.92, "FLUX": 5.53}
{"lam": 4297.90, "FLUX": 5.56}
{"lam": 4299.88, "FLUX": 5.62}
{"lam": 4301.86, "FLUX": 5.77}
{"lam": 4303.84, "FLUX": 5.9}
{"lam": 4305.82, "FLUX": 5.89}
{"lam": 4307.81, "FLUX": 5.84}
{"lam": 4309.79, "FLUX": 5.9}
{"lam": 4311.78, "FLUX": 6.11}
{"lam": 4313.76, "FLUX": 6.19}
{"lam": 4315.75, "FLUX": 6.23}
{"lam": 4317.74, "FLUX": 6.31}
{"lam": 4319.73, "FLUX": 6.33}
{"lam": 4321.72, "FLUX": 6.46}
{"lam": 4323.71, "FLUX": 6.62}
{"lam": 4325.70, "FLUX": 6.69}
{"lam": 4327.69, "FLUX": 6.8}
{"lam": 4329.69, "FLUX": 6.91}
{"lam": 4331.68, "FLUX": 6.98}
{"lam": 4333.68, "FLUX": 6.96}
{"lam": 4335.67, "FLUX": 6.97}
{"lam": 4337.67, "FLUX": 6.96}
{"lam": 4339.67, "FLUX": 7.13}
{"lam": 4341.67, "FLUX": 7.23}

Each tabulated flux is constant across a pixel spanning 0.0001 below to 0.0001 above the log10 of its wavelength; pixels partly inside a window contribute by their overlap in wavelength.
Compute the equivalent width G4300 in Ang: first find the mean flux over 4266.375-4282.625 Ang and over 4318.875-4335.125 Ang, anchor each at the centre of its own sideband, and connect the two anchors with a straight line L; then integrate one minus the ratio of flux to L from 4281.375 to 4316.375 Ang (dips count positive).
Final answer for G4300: 1.5 Ang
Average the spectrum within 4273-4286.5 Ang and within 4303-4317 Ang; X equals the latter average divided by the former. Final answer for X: 1.14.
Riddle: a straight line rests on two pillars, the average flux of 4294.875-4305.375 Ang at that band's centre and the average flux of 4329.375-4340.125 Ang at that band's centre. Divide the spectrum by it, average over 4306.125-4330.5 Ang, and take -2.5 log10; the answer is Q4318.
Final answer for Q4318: 0.004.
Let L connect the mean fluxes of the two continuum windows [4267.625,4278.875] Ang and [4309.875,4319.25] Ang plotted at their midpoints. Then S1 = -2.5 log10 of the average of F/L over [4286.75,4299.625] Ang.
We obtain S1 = 0.041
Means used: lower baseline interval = 5.16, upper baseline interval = 6.18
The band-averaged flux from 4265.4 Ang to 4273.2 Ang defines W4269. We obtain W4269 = 5.07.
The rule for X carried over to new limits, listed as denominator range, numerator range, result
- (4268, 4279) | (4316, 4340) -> 1.30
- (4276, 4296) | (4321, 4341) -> 1.29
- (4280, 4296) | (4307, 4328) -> 1.18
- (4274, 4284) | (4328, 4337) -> 1.32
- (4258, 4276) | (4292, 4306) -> 1.12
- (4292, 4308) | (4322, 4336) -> 1.20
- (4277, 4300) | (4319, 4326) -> 1.21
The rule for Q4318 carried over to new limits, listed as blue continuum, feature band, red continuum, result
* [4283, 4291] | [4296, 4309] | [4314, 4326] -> 0.01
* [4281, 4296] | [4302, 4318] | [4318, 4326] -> 0.01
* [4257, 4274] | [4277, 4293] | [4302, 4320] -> 0.03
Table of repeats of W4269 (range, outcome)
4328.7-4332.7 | 6.94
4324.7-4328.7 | 6.74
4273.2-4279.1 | 5.24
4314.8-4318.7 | 6.27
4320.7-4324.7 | 6.54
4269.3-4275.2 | 5.13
